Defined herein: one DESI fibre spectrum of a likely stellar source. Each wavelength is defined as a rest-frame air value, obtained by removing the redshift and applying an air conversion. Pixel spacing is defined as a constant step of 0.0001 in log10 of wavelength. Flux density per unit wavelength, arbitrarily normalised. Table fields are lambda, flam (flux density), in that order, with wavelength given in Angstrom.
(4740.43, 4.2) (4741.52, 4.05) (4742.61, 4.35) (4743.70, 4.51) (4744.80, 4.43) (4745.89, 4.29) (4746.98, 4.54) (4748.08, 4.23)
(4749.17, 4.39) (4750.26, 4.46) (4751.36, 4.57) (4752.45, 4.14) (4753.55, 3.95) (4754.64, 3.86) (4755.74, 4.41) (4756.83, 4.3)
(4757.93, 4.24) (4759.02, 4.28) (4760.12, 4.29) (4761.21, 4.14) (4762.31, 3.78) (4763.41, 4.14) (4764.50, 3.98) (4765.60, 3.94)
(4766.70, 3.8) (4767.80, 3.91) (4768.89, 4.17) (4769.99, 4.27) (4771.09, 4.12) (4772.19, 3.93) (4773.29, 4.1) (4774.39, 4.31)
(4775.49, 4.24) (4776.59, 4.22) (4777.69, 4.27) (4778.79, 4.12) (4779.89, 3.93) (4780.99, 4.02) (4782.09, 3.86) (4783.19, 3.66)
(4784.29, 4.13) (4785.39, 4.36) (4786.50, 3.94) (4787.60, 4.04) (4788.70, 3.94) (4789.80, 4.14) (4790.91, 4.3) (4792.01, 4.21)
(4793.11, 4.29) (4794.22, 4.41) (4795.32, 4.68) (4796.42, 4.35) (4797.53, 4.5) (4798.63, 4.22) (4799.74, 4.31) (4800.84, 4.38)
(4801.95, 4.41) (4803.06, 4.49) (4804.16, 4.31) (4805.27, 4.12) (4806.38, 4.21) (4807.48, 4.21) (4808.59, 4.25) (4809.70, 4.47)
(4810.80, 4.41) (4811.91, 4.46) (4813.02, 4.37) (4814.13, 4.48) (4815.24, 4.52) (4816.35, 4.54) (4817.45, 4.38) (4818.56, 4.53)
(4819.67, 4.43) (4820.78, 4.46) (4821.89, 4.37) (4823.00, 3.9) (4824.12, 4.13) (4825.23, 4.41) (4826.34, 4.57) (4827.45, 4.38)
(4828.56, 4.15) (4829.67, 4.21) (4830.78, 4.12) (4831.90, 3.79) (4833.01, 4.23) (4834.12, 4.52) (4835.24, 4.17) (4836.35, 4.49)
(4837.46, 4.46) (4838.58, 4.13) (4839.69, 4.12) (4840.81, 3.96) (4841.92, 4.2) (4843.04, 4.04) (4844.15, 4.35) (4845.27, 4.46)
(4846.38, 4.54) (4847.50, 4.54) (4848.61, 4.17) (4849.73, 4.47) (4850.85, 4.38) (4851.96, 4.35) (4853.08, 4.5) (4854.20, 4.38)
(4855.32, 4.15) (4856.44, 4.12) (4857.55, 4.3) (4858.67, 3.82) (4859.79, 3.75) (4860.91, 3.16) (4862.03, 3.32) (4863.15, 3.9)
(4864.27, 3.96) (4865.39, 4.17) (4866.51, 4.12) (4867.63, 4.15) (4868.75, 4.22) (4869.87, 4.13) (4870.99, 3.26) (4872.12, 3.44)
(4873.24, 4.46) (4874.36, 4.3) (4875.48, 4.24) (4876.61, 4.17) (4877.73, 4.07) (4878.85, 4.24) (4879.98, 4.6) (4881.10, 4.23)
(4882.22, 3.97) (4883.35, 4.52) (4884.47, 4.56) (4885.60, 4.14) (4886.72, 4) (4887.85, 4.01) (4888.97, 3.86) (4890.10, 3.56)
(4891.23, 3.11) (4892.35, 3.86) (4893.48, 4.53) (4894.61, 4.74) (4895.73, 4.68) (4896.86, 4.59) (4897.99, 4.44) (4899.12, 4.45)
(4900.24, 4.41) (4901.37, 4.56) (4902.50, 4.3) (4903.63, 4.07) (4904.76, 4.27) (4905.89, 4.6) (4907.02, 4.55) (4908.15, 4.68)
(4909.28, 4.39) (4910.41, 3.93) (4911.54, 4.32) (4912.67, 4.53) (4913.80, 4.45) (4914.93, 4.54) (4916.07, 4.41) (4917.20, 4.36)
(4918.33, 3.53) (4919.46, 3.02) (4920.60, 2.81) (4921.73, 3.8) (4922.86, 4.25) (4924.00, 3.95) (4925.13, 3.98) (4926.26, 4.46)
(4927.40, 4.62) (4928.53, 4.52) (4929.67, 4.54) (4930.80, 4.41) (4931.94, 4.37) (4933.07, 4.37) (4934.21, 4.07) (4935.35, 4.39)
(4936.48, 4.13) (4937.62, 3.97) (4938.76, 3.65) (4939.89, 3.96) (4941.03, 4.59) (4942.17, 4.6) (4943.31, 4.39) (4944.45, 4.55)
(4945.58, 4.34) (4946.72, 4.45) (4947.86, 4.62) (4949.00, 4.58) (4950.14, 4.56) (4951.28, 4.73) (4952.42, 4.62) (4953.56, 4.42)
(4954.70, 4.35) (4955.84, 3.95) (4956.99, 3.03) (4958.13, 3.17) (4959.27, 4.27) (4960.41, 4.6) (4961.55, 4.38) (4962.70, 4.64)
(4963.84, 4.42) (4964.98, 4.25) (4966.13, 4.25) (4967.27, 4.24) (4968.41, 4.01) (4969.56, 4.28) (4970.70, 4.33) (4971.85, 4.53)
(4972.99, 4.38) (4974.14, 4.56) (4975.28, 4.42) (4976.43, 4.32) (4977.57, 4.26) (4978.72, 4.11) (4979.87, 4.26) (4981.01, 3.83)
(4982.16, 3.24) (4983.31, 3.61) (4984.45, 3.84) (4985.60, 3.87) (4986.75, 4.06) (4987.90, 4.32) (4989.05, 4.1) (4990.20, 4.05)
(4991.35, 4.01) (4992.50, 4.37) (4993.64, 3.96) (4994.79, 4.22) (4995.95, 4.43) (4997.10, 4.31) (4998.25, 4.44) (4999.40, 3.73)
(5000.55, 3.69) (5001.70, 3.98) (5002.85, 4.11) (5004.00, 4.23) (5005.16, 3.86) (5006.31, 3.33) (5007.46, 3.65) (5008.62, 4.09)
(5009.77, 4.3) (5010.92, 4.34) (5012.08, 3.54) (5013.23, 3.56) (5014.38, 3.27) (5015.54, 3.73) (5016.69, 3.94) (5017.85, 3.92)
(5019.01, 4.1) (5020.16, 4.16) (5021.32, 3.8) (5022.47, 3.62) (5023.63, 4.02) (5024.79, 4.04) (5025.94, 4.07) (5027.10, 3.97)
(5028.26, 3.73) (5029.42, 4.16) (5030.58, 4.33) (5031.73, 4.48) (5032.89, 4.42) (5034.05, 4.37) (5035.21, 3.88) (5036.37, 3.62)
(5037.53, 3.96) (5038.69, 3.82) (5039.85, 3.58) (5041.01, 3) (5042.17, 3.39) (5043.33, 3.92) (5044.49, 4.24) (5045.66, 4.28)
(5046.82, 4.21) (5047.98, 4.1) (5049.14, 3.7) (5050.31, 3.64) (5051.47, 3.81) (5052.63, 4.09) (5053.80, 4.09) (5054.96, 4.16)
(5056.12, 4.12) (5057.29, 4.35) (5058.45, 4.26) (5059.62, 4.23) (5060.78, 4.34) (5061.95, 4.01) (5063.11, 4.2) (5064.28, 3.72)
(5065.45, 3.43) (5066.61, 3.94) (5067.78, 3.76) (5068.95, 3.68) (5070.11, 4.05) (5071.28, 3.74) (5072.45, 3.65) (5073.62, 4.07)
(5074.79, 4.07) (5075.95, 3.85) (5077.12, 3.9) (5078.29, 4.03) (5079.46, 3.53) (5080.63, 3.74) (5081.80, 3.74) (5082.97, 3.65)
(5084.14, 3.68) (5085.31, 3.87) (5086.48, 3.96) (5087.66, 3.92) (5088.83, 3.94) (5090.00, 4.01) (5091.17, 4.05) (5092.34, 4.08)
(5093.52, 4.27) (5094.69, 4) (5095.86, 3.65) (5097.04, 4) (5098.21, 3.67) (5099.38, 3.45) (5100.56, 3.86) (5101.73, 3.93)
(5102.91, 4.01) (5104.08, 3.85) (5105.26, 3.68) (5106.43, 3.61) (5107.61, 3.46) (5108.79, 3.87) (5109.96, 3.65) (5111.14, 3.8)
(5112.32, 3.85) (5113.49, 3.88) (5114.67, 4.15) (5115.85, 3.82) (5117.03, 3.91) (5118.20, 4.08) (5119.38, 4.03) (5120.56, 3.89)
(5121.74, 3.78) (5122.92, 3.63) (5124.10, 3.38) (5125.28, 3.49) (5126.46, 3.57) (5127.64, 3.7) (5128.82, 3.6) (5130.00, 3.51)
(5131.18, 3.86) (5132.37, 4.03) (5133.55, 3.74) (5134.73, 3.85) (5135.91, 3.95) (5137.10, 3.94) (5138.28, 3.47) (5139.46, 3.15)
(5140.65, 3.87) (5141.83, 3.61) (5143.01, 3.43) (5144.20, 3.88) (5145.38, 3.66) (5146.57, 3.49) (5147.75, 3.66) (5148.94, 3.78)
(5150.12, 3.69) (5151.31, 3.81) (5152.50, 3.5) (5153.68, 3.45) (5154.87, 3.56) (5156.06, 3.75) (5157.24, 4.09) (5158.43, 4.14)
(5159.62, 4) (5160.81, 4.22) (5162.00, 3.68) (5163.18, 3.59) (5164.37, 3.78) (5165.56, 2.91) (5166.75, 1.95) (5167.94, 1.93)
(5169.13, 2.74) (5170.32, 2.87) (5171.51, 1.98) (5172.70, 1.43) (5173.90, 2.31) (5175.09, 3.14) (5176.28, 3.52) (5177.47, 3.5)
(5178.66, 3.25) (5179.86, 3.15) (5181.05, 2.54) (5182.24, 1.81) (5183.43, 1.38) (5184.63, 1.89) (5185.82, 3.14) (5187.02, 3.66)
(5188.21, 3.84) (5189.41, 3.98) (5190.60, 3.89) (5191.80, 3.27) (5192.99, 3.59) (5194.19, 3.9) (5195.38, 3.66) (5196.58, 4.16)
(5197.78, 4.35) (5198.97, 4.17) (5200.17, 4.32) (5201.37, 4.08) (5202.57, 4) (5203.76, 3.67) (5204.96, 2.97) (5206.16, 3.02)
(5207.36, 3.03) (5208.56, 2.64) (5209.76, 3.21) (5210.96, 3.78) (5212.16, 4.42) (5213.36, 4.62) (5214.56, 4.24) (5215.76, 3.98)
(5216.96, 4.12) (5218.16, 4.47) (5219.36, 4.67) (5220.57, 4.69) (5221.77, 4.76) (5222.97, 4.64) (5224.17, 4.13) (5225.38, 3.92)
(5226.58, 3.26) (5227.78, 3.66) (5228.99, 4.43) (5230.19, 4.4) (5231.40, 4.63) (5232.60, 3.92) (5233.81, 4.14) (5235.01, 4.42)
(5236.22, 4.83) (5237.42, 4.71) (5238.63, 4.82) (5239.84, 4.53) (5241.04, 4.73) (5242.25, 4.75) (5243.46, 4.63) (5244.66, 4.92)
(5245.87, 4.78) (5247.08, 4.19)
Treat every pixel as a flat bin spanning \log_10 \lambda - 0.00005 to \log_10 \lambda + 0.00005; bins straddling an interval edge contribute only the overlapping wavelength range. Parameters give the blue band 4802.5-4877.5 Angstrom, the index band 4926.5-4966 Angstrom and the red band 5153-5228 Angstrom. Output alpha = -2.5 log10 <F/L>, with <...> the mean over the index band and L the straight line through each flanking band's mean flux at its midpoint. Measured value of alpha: -0.08 mag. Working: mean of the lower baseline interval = 4.21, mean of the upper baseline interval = 3.5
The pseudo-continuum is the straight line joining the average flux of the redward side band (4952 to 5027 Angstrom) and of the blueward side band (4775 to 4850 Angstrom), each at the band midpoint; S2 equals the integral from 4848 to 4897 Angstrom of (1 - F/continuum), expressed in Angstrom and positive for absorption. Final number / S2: 1.1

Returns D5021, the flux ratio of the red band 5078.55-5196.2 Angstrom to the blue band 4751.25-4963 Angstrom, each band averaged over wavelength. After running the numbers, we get 0.8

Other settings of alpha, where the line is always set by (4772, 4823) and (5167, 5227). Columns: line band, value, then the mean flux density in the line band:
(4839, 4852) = -0.03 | 4.3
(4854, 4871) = 0.05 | 3.95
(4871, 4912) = -0.04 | 4.23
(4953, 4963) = -0.03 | 4.07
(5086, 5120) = -0.06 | 3.88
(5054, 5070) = -0.08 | 4.02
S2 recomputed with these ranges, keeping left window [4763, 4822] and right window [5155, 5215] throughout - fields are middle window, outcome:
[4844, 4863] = -0.3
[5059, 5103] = -3.8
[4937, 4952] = -1.9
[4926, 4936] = -1.3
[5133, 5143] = -0.7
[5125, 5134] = -0.6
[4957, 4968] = -1.0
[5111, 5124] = -1.4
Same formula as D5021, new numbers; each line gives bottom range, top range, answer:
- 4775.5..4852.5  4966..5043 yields 0.94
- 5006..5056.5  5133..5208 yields 0.86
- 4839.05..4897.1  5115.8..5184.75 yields 0.82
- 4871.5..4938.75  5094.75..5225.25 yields 0.86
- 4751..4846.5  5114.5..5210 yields 0.82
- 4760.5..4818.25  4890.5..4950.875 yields 1.01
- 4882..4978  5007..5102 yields 0.92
